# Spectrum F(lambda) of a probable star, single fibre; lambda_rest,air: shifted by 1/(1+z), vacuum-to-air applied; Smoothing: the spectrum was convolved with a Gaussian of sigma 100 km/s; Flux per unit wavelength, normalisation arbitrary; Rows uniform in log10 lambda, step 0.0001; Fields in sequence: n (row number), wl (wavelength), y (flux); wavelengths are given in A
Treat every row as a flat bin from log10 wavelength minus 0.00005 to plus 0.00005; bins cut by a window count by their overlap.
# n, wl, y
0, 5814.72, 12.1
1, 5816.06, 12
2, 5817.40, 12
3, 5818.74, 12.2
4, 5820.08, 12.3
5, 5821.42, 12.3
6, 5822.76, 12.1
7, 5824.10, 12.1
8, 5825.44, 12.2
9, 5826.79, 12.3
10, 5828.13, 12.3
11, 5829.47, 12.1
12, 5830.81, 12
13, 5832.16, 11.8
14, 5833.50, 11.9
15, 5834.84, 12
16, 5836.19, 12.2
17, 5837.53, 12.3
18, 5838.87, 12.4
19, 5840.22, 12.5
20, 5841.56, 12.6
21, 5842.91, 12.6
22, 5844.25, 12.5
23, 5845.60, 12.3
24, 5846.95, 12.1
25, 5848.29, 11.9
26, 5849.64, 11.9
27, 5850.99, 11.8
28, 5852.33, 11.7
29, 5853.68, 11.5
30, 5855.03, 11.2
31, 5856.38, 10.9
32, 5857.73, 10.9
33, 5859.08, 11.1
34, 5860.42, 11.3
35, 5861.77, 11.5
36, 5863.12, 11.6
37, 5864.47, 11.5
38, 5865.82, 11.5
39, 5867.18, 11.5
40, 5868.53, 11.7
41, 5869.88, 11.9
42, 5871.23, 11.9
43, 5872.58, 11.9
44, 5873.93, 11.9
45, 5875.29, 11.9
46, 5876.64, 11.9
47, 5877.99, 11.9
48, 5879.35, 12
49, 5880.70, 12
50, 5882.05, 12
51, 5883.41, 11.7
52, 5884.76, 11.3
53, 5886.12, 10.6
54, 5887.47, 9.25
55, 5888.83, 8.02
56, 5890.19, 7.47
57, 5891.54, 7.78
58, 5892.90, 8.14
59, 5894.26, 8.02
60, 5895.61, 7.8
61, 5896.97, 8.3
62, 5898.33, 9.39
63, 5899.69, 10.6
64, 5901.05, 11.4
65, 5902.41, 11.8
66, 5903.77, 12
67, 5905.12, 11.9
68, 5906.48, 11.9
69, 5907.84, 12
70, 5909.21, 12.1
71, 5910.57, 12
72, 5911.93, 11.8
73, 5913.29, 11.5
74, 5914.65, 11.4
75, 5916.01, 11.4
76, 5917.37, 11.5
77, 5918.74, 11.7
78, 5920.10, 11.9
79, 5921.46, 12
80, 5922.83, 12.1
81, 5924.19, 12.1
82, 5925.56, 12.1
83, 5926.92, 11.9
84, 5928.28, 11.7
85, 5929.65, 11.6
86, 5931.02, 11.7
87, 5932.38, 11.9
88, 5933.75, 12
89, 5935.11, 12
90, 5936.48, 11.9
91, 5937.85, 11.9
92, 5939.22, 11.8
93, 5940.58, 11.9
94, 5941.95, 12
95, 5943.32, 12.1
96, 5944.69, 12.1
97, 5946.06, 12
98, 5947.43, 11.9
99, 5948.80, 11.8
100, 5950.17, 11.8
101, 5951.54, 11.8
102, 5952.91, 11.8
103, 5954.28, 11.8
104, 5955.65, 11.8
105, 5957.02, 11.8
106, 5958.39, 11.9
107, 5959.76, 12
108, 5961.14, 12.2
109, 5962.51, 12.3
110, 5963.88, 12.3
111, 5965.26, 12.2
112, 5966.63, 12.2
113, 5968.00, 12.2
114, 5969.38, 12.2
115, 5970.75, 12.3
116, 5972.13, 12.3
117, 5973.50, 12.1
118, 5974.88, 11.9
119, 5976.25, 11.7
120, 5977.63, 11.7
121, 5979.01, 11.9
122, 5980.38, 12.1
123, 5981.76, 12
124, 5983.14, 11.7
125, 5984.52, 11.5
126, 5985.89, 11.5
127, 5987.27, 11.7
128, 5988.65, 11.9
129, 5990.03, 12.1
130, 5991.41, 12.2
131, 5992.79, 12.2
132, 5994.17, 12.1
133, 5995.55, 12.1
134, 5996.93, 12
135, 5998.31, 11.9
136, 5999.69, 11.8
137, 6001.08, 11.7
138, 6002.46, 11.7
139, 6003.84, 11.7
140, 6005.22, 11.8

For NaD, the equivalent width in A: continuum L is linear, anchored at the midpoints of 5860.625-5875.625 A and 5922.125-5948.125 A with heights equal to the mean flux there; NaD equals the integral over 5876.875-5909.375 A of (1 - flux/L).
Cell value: 3.8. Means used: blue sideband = 11.7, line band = 10.4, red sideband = 11.9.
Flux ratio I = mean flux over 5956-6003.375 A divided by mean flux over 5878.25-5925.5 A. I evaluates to 1.1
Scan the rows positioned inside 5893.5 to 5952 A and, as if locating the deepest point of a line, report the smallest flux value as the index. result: 7.8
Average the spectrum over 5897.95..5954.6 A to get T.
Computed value 11.8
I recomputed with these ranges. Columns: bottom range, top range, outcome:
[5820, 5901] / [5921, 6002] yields 1.06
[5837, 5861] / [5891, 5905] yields 0.81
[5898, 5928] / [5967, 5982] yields 1.03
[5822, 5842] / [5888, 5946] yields 0.91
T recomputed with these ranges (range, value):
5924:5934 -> 11.9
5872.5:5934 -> 11.1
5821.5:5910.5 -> 11.3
